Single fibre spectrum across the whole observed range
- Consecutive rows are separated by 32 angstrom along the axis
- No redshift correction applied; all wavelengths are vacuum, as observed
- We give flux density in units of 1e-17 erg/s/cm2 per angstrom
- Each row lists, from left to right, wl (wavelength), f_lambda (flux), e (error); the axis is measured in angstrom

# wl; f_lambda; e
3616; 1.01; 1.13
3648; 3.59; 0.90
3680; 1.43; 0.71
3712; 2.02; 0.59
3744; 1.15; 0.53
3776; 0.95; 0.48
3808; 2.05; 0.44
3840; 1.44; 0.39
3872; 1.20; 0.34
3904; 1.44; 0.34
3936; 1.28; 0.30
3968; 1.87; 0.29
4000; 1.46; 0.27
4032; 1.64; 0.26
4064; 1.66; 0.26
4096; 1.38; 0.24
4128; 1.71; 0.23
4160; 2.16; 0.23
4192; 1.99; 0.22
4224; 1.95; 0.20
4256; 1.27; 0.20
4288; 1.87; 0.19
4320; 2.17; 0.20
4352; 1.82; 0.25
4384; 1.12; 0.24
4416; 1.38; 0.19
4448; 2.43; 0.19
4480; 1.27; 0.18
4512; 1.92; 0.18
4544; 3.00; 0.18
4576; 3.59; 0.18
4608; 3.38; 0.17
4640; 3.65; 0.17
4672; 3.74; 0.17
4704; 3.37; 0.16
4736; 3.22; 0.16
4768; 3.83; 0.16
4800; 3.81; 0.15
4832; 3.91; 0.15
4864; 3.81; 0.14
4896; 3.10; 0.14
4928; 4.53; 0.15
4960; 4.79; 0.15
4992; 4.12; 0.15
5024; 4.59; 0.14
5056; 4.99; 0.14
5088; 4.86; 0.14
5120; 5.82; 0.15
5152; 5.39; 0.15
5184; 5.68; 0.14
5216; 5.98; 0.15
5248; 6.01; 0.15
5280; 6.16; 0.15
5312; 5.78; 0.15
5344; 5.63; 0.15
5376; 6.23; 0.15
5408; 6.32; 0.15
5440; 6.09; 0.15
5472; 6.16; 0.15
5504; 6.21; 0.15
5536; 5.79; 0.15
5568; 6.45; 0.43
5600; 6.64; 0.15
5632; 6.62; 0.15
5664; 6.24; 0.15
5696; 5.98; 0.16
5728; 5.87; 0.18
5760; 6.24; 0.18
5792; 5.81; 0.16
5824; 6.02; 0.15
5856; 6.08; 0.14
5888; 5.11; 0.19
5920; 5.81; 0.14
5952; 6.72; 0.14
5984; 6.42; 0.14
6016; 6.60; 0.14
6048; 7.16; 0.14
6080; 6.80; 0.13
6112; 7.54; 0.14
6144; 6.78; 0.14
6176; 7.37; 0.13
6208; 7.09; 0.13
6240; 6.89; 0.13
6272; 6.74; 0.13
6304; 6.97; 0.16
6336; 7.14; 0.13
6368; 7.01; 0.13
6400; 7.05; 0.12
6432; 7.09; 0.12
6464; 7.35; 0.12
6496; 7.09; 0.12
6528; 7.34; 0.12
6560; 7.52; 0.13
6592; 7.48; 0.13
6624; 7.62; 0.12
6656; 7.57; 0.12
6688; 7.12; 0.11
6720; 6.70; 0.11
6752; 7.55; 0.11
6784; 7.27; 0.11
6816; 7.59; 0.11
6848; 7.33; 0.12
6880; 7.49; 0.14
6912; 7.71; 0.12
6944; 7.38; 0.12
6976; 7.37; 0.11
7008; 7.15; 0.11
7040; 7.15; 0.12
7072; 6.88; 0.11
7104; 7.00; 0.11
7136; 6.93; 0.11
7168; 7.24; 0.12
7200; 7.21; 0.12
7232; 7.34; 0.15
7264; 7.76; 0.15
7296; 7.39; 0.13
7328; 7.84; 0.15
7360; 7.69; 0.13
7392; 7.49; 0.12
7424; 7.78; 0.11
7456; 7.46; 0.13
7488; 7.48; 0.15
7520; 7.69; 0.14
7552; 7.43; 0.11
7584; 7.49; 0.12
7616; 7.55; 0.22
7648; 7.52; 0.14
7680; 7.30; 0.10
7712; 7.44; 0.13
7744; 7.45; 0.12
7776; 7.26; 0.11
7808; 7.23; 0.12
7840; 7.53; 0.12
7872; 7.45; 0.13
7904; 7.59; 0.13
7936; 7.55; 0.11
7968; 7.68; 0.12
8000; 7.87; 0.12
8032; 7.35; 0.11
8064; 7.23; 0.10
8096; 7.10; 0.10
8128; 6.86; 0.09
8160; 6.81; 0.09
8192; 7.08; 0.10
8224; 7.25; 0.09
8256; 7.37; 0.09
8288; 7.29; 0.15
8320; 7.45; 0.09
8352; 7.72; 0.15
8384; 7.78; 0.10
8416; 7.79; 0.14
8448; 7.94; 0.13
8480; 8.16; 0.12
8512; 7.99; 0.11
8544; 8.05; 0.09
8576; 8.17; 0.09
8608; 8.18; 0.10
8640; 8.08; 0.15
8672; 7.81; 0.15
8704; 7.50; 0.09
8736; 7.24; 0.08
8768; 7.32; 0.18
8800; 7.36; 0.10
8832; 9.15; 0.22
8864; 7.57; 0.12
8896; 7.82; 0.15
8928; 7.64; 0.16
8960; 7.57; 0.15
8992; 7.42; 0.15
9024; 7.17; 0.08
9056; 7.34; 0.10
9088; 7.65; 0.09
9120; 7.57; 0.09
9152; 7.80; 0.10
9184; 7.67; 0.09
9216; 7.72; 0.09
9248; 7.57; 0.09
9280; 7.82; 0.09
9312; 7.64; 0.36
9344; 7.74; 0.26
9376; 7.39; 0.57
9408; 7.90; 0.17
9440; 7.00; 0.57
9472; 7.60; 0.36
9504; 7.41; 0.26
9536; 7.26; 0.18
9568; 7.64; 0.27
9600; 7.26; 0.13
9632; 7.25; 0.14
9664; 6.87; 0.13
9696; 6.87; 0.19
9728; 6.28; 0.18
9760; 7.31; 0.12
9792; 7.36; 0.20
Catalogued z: 0.14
